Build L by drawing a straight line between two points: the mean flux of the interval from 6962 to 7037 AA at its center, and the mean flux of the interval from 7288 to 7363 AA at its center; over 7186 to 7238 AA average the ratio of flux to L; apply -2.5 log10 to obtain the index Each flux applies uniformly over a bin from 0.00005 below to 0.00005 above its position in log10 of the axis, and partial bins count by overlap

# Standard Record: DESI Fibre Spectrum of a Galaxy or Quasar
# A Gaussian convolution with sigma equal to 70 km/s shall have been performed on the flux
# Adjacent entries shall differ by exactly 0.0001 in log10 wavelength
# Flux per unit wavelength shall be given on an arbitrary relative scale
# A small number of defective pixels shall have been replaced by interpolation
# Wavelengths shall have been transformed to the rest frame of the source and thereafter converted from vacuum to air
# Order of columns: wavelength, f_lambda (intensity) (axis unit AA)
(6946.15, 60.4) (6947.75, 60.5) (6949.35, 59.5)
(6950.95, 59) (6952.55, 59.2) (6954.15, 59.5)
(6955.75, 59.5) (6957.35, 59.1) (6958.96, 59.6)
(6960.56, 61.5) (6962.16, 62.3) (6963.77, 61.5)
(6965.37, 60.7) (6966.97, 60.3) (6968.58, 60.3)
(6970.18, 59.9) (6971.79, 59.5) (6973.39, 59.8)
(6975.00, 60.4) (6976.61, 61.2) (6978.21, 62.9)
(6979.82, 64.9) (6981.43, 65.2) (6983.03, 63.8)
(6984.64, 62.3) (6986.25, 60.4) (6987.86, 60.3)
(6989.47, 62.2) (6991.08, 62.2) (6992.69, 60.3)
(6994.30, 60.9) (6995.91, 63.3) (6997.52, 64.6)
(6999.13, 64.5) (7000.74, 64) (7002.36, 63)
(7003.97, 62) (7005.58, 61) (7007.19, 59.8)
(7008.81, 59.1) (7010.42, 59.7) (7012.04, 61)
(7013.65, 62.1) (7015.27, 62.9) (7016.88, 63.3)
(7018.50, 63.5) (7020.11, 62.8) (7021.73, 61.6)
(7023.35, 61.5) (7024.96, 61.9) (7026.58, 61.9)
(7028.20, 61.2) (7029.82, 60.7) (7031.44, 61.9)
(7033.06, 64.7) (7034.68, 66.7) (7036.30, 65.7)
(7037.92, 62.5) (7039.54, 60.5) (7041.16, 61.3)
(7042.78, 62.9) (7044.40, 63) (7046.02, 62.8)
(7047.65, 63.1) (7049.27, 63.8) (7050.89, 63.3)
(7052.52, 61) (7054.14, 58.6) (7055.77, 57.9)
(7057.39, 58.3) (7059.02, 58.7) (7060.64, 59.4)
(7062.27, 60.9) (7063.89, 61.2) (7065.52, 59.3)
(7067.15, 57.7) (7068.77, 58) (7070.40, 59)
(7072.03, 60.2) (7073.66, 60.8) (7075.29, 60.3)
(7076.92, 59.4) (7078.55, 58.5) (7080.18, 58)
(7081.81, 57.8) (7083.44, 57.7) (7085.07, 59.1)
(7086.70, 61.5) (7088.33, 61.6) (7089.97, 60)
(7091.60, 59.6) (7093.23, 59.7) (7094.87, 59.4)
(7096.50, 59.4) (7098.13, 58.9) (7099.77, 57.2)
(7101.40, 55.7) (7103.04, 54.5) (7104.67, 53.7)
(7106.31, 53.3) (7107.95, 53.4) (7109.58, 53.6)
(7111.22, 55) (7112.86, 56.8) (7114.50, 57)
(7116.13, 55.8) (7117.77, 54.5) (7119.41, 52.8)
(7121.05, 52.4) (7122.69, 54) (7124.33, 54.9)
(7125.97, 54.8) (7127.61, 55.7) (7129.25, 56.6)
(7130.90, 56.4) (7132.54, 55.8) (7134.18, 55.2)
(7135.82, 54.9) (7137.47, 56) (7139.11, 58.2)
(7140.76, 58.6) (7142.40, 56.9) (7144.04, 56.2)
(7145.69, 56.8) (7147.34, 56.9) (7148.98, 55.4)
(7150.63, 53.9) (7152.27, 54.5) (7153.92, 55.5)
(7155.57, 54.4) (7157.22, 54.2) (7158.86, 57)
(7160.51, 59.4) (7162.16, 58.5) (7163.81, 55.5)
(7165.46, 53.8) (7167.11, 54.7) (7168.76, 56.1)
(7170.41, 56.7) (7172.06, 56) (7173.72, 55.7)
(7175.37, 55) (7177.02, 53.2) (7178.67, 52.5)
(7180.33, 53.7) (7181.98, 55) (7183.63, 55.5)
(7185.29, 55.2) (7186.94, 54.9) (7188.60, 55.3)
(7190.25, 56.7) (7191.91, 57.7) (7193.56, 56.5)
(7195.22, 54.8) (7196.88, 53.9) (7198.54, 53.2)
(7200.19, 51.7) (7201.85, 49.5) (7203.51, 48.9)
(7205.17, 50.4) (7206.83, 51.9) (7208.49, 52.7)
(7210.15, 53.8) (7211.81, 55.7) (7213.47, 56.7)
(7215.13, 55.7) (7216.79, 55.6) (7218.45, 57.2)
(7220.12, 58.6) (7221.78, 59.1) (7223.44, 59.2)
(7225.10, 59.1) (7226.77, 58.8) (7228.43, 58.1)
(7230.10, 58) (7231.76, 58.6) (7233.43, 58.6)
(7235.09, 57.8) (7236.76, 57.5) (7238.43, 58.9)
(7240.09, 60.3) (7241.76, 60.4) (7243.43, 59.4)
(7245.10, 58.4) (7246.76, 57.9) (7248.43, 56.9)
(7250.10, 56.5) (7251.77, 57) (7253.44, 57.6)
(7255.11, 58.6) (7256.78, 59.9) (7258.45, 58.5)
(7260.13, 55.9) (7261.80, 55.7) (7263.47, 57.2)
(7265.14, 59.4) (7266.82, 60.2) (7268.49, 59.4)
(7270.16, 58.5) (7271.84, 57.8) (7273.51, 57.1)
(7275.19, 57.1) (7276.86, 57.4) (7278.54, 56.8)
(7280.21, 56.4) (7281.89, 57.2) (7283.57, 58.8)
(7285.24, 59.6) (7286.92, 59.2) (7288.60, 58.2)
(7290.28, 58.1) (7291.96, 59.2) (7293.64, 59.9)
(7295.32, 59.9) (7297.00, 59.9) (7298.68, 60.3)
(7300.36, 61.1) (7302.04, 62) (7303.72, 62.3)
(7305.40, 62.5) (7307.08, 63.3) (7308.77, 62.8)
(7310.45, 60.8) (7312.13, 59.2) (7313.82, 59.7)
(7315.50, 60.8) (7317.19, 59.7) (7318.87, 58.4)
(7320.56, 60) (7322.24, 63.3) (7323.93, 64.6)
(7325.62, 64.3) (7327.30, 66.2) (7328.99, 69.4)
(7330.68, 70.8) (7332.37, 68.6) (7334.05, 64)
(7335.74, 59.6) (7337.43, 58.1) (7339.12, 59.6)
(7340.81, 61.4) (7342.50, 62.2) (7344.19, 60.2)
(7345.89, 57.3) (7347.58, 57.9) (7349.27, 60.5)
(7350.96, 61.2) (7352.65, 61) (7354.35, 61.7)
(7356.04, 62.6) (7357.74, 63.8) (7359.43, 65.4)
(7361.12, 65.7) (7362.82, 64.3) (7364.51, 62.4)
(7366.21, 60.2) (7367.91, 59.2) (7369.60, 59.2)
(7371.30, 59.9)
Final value 0.11 mag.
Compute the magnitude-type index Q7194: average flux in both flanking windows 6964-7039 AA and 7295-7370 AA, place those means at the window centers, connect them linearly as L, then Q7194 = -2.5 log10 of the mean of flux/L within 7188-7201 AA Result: 0.13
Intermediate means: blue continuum 62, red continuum 62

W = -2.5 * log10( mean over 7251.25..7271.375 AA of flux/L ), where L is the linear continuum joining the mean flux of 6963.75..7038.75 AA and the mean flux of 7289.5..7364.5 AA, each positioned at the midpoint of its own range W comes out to 0.07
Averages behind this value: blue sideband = 62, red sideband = 61.9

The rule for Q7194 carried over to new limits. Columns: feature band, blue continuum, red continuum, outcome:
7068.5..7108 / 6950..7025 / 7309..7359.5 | 0.06 mag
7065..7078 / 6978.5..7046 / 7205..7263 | 0.03 mag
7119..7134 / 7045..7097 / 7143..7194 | 0.05 mag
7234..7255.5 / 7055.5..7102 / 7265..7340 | 0.04 mag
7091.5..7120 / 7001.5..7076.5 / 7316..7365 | 0.10 mag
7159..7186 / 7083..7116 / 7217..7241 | 0.05 mag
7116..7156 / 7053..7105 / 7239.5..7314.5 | 0.07 mag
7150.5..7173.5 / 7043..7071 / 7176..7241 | 0.03 mag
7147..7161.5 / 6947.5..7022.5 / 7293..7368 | 0.11 mag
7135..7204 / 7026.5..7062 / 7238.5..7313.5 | 0.09 mag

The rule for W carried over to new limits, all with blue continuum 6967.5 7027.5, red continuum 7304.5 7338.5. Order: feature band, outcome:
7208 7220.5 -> 0.12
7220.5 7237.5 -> 0.07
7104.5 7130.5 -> 0.14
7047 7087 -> 0.04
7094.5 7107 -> 0.10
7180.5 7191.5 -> 0.13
